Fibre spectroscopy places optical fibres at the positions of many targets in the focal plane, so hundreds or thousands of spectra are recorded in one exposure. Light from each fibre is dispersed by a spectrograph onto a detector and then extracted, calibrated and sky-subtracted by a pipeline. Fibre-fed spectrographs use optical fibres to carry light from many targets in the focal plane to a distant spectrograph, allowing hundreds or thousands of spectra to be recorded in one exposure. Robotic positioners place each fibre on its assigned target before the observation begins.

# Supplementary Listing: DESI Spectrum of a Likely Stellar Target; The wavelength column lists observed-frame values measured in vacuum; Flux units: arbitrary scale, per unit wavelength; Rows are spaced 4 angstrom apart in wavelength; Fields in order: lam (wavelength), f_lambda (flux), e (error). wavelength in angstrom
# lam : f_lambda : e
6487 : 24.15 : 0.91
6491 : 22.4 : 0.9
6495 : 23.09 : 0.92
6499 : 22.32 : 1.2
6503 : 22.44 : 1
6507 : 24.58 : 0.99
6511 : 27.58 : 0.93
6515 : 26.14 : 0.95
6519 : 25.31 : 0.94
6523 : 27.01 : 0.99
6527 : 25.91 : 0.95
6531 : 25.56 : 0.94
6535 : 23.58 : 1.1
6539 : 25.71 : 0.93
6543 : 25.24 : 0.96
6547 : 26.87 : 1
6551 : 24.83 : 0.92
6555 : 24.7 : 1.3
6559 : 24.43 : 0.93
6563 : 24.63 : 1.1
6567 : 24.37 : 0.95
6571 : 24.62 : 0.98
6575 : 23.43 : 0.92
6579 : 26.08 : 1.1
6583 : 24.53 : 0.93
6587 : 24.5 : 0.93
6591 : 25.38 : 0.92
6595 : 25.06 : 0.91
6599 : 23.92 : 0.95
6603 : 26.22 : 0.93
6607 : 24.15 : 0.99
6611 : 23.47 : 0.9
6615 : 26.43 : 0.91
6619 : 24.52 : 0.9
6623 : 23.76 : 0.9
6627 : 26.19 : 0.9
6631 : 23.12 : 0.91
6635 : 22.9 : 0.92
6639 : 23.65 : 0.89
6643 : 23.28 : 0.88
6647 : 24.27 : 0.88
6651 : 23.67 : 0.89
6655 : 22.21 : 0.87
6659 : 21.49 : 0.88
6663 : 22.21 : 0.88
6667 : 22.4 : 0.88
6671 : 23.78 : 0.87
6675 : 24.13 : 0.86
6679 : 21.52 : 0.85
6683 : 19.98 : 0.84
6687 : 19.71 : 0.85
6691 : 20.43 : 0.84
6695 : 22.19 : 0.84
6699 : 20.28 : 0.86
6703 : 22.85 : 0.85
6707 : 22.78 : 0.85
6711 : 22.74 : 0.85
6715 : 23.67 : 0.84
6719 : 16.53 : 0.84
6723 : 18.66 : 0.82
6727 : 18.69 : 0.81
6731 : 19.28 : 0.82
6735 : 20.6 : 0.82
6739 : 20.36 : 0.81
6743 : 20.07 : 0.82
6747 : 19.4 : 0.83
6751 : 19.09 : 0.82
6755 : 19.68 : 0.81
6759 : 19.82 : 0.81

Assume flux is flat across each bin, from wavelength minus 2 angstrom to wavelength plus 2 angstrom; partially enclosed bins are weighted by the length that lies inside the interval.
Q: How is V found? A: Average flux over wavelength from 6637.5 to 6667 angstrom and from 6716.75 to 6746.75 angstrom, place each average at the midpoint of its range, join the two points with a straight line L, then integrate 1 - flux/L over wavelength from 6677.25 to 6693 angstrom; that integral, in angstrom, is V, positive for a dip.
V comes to 0.74 angstrom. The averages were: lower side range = 22.9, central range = 20.4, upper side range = 19.2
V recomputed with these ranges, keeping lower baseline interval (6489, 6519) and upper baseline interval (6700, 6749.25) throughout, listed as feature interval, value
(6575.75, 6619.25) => -4.5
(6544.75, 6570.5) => -1.9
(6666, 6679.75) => -1.2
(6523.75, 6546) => -1.6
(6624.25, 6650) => -2.3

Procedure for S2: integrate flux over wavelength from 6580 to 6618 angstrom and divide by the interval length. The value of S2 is 24.9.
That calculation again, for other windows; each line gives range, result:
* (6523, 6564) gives 25.2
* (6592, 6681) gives 23.8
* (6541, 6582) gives 24.9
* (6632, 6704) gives 22.3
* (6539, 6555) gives 25.5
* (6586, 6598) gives 24.9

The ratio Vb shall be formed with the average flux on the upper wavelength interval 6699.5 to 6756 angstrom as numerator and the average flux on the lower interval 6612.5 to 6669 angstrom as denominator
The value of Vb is 0.9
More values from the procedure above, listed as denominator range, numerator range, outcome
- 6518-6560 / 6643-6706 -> 0.87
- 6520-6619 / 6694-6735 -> 0.83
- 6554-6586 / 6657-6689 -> 0.89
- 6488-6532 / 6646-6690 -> 0.90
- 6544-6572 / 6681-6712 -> 0.85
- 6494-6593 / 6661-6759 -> 0.84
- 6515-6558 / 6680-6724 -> 0.82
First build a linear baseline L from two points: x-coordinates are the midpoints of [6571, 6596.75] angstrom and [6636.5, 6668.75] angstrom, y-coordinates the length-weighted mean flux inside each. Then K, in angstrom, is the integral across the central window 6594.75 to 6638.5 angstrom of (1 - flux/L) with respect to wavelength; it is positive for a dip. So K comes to -1.0 angstrom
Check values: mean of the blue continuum 24.8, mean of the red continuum 22.9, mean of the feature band 24.5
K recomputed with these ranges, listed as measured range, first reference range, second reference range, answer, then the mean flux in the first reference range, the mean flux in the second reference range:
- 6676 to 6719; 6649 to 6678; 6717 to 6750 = -0.9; 22.8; 19.2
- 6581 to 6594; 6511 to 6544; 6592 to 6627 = 0.1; 25.7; 24.8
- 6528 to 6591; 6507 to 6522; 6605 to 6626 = 1.3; 26.2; 24.5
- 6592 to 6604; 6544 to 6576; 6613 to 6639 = -0.2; 24.8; 24.4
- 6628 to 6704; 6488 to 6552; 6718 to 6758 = -4.3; 24.9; 19.3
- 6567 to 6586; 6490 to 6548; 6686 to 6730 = -0.8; 24.9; 20.8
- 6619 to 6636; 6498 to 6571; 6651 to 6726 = -0.9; 25.1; 21.6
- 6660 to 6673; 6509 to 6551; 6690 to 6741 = -0.4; 25.8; 20.7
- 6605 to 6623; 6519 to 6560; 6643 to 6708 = -0.7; 25.4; 22.1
